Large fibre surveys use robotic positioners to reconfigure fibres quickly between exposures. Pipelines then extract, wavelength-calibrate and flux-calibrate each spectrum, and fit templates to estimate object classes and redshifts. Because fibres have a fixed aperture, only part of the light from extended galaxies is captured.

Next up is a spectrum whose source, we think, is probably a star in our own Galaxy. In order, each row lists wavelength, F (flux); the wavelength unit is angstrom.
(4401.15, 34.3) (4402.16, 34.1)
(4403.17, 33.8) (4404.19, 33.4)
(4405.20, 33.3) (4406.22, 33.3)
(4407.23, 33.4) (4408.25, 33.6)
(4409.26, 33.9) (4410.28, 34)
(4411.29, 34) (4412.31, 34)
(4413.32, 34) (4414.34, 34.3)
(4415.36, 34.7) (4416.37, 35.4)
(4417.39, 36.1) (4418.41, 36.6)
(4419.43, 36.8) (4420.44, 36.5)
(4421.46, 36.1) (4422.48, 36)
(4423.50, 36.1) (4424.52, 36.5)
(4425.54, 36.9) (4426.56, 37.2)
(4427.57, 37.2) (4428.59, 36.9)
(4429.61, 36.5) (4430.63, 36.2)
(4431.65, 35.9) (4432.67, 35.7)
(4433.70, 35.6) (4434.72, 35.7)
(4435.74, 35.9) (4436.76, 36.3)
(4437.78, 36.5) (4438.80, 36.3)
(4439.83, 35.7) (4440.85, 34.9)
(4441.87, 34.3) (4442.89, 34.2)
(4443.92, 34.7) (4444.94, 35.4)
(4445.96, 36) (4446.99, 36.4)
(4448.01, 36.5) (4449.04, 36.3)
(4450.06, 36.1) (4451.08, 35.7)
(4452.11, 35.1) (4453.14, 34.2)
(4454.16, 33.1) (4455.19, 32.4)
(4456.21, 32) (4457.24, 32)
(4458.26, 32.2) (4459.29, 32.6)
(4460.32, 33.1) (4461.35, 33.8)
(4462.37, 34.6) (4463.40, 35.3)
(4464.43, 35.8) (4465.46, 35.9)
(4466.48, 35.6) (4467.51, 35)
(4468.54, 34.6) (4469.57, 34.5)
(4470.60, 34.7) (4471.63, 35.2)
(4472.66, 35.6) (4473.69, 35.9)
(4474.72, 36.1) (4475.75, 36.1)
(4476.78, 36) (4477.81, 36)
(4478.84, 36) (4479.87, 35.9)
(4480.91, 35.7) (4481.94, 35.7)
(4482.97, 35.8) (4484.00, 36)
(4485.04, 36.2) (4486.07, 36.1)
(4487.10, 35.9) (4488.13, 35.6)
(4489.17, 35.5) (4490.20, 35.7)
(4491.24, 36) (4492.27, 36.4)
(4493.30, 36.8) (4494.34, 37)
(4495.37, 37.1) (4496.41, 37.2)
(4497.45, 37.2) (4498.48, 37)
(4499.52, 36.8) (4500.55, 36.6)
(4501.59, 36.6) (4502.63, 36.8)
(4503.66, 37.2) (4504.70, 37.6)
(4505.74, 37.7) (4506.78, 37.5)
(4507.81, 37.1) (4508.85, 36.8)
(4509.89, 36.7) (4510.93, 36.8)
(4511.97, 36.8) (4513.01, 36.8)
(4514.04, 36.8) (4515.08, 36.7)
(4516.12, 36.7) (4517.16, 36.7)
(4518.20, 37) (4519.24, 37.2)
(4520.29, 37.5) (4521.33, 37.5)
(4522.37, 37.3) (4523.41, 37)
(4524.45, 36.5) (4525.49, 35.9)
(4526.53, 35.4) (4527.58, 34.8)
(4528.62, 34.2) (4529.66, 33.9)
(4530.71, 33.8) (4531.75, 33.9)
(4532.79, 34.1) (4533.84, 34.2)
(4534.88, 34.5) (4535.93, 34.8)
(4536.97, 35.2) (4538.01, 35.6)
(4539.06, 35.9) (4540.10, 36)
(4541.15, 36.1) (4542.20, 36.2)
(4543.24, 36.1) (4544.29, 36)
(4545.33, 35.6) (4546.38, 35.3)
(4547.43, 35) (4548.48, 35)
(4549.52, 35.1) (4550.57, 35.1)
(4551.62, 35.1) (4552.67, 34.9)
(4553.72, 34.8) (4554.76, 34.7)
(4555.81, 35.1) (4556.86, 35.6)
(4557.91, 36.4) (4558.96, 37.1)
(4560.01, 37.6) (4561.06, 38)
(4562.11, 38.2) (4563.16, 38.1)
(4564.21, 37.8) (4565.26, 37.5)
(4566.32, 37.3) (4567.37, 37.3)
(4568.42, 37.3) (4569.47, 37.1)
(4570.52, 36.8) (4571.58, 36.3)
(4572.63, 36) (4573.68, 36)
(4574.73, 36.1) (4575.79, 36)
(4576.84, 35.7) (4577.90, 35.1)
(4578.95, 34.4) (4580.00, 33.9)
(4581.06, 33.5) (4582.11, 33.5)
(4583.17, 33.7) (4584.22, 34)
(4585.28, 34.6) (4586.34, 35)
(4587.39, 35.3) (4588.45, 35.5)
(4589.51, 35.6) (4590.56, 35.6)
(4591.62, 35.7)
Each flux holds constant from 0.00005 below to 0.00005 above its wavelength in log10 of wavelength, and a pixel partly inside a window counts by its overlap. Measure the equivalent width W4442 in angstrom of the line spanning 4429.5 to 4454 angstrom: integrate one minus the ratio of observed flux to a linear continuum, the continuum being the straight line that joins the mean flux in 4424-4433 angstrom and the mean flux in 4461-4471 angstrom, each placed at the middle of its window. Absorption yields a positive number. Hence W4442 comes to 0.3 angstrom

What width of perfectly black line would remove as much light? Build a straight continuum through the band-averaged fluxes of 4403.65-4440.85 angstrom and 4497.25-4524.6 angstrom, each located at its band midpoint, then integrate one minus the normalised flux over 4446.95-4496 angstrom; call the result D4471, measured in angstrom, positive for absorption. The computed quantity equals 1.5 angstrom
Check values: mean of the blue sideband 35.4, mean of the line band 35.2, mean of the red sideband 37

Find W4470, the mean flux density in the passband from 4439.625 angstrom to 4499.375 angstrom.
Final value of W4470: 35.3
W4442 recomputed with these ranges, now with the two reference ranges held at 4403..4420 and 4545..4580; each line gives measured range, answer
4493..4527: -1.3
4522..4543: 0.3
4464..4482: -0.2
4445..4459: 0.2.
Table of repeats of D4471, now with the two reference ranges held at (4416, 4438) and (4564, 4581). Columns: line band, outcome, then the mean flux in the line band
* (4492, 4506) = -0.3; 37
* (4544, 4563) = 0.2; 35.9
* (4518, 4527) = -0.1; 36.8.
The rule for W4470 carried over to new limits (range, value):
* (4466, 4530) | 36.3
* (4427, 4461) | 35.1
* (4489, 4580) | 36.2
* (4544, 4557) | 35.2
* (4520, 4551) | 35.4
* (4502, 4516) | 37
